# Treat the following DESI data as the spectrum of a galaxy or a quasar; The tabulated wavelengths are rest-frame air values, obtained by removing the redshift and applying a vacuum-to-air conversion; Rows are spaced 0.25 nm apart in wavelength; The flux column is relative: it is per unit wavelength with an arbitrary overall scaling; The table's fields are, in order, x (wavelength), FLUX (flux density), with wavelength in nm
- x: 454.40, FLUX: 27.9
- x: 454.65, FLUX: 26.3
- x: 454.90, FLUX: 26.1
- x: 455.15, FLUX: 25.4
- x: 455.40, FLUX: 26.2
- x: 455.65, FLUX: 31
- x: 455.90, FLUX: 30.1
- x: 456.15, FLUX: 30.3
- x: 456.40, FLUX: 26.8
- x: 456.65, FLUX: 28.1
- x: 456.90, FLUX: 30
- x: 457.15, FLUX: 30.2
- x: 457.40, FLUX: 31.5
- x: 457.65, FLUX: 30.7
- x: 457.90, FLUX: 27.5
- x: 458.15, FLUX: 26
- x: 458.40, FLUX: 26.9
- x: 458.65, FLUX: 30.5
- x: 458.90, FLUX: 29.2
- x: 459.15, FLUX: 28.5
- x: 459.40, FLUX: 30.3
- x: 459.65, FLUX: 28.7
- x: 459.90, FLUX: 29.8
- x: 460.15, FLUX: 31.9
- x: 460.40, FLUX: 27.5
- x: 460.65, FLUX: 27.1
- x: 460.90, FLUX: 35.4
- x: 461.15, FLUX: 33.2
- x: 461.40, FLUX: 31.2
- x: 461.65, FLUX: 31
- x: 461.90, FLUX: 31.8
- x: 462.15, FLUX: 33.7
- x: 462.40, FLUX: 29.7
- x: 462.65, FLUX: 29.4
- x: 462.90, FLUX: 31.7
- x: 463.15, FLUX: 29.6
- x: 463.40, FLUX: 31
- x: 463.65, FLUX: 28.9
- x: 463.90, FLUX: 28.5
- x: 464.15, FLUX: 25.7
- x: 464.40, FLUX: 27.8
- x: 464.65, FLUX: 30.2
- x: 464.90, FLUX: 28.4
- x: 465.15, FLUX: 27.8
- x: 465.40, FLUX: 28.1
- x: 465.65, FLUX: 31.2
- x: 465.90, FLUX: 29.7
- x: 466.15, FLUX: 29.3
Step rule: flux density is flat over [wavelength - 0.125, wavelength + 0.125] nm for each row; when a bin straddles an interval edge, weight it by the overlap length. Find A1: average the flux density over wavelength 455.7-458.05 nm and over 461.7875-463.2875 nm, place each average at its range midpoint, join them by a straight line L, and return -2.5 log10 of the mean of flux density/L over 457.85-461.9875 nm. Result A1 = 0.02 mag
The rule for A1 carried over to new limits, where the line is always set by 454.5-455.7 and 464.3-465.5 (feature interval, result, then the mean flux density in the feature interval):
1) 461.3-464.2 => -0.08 mag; 30.3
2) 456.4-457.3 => -0.08 mag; 29.1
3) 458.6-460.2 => -0.08 mag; 29.7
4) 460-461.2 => -0.12 mag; 30.9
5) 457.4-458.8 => -0.05 mag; 28.6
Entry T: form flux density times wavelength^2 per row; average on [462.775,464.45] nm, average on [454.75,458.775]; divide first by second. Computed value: 1.0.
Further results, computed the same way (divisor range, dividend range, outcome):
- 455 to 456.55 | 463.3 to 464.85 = 1.05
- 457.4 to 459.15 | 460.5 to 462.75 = 1.11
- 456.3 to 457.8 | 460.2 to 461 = 1.03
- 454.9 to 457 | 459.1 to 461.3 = 1.09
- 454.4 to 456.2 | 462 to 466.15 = 1.10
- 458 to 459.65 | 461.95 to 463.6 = 1.10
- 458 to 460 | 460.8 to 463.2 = 1.12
